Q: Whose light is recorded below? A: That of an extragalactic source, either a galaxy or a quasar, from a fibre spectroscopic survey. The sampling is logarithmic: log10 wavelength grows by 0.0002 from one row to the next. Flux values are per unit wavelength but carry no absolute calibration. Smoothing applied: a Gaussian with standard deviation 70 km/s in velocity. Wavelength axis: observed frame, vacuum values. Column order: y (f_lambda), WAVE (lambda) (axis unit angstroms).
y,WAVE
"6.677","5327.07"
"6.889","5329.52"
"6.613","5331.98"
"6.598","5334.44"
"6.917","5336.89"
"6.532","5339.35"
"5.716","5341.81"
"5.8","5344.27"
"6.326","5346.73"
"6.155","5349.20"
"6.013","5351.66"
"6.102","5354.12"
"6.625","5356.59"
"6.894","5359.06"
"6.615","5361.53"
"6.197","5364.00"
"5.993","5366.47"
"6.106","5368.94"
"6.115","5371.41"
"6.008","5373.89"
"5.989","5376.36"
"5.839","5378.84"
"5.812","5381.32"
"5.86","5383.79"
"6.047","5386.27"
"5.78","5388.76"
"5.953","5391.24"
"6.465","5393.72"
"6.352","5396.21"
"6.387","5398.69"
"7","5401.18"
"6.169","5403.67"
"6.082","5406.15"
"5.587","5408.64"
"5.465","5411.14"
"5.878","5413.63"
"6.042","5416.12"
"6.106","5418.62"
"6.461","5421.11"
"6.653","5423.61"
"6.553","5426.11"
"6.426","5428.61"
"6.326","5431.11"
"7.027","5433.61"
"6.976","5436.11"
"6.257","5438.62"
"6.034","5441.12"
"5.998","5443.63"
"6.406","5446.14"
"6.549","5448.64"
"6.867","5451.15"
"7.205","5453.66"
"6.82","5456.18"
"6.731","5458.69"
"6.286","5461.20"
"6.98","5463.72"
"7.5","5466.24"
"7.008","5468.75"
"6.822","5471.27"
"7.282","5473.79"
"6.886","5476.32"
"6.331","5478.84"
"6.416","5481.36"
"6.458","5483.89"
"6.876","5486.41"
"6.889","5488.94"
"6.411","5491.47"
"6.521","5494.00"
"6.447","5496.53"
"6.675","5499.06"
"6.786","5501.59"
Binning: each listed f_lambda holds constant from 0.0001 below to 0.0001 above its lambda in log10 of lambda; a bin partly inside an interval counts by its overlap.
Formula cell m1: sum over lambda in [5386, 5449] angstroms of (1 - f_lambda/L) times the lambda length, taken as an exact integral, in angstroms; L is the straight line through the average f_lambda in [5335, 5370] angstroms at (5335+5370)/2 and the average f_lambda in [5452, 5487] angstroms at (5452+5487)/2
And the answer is 3.08 angstroms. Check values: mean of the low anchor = 6.29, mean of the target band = 6.27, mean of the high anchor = 6.83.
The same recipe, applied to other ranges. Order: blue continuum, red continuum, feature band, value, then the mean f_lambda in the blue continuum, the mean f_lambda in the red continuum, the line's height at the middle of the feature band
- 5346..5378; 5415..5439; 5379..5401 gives 0.80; 6.23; 6.49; 6.35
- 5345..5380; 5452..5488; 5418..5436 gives 0.08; 6.21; 6.83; 6.58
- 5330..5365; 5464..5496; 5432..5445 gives 0.39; 6.38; 6.78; 6.65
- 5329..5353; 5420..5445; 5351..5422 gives 2.97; 6.34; 6.47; 6.4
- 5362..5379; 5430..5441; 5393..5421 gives 0.95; 6.07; 6.59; 6.36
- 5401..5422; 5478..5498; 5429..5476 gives -3.06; 6.04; 6.55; 6.31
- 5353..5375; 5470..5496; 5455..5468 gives -0.51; 6.3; 6.68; 6.61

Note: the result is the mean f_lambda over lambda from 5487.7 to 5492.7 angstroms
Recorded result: 6.65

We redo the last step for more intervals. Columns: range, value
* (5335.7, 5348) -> 6.25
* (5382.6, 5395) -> 6.02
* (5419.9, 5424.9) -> 6.55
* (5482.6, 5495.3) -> 6.63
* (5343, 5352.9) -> 6.07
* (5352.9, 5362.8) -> 6.55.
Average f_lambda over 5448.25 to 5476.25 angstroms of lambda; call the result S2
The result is 6.92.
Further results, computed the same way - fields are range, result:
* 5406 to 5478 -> 6.53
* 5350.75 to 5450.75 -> 6.24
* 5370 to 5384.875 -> 5.94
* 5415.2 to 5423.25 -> 6.26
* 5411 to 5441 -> 6.37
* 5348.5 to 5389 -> 6.13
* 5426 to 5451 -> 6.47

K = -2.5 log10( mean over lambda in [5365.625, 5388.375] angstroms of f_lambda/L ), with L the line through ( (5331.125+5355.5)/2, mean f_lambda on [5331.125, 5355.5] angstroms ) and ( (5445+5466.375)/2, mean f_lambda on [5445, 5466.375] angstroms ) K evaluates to 0.081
